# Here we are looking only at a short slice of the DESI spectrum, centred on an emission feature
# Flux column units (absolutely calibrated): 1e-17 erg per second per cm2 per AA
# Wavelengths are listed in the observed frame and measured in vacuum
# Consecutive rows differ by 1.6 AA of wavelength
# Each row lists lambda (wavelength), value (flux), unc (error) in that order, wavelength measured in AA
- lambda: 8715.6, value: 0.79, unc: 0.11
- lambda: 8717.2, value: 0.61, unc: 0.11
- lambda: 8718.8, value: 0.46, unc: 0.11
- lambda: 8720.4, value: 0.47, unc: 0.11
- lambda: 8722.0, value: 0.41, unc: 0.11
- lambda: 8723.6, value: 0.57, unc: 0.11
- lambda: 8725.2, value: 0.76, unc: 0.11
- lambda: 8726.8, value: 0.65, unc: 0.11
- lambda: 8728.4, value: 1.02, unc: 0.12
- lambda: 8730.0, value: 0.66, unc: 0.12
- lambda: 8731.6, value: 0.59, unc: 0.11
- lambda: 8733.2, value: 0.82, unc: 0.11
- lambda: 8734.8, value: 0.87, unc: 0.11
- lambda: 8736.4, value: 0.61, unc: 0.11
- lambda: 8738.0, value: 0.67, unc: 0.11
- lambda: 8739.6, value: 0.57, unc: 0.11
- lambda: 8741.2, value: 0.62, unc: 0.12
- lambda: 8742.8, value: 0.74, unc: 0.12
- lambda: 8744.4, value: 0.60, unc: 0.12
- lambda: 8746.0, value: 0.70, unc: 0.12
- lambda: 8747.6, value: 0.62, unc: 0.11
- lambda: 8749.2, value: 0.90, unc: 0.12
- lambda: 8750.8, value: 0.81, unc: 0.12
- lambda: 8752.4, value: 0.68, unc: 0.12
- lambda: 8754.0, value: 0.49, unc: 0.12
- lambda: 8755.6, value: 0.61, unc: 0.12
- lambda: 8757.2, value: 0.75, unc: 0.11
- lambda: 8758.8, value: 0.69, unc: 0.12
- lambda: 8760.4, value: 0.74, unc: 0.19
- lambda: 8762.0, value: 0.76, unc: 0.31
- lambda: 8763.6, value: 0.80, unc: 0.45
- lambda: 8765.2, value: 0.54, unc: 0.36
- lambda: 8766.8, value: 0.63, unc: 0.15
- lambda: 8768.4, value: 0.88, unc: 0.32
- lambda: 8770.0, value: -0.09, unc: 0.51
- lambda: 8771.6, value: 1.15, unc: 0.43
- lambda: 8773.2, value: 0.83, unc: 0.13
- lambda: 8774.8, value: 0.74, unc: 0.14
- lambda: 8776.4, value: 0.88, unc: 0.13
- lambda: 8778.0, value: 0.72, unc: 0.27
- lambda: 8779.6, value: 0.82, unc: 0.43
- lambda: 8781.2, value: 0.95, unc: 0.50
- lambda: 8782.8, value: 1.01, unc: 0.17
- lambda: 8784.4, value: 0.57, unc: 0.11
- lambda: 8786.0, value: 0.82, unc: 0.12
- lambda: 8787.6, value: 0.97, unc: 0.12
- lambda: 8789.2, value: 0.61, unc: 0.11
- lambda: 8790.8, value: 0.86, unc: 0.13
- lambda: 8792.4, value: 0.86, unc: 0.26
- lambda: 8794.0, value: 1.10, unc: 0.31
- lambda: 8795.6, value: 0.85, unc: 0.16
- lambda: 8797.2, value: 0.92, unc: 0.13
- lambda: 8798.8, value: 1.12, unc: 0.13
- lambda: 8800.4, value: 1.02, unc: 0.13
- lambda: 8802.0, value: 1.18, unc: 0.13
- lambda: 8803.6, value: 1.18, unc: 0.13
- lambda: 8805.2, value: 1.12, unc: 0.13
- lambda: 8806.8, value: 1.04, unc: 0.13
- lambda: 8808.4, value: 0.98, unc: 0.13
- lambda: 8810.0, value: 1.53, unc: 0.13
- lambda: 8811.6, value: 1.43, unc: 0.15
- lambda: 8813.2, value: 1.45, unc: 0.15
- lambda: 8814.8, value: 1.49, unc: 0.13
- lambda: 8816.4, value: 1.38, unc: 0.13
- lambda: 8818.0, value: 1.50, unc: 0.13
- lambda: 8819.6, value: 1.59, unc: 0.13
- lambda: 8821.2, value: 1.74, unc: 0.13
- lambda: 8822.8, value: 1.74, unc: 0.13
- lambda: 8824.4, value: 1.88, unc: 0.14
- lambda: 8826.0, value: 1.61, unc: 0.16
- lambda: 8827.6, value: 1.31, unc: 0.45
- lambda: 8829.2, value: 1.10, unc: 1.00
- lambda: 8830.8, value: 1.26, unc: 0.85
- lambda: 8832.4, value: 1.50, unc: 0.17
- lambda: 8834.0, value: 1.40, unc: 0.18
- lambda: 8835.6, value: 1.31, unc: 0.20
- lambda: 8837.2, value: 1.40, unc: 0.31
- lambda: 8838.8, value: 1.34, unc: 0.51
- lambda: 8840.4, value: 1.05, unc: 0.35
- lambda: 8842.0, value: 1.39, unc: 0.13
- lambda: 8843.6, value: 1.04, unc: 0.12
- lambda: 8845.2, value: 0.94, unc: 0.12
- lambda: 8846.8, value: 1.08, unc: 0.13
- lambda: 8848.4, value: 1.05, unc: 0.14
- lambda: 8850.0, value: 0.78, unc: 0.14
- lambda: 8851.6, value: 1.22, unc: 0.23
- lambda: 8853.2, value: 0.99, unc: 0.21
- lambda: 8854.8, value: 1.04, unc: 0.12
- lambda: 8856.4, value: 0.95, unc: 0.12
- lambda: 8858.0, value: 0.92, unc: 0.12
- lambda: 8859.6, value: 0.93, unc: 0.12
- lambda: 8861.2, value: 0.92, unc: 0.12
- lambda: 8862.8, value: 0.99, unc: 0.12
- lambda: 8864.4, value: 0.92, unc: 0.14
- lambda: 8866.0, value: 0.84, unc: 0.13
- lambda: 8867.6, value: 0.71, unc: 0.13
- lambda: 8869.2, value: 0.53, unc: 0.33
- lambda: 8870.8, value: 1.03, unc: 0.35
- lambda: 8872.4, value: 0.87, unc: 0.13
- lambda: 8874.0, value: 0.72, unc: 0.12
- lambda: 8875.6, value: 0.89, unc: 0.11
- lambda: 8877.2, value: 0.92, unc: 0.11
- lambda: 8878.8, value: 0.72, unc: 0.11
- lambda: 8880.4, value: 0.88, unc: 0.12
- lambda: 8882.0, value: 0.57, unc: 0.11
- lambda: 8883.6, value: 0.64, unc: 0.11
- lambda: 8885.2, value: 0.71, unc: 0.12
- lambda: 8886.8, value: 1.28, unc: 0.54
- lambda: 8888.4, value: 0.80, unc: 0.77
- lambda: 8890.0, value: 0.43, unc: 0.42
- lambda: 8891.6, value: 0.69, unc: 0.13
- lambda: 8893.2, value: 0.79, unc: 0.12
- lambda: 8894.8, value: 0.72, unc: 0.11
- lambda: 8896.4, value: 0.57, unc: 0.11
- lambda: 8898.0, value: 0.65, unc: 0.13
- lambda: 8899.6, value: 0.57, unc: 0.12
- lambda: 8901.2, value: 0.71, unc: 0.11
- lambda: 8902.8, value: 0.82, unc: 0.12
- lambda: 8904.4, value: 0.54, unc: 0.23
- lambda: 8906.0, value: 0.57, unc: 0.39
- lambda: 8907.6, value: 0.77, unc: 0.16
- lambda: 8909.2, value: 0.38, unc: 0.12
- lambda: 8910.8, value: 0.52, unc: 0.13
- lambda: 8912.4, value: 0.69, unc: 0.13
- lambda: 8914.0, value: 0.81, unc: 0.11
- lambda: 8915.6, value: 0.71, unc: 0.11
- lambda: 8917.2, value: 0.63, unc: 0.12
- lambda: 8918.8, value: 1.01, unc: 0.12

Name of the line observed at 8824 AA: H-beta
